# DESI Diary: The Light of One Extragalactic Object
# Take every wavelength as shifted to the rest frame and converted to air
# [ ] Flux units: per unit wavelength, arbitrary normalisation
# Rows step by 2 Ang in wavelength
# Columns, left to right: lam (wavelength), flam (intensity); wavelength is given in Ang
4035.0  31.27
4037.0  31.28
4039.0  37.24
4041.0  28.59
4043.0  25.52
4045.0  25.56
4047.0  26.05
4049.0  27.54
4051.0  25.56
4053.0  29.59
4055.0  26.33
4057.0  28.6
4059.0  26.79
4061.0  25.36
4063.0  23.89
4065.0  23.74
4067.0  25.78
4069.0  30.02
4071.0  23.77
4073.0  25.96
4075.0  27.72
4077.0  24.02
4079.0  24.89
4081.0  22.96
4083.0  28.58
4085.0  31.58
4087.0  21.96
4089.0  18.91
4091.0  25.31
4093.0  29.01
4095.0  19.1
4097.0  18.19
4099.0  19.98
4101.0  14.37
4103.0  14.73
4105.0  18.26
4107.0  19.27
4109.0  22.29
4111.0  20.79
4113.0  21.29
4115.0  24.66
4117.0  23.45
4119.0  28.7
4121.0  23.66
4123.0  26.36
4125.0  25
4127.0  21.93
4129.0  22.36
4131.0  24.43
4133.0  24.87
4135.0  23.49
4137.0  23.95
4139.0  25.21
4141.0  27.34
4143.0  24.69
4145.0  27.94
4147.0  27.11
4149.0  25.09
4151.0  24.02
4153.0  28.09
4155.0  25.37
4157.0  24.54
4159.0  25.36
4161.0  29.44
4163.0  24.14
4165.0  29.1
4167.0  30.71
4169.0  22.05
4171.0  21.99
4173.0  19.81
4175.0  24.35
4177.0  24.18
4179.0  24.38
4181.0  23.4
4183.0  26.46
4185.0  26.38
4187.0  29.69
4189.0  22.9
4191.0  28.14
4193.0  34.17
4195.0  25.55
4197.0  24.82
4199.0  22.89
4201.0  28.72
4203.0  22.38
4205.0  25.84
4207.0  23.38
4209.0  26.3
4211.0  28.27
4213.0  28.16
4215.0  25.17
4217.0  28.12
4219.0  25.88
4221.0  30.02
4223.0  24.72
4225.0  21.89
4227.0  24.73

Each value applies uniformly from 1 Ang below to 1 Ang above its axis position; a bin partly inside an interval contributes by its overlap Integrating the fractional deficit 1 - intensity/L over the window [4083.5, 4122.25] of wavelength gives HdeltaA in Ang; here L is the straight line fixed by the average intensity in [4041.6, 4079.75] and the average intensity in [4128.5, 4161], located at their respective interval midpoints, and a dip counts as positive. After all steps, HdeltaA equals 5.7 Ang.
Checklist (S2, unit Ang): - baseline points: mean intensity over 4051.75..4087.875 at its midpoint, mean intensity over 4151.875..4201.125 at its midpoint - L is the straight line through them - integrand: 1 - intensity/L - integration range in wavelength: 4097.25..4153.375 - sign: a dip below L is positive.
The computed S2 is 6.0 Ang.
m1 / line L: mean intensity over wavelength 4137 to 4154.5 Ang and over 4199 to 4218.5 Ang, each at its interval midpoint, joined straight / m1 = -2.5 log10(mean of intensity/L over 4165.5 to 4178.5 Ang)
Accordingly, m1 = 0.09 mag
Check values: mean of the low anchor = 26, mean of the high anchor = 26.1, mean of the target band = 24.1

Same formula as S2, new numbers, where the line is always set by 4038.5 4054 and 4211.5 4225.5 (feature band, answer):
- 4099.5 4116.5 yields 4.8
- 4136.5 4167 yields 0.9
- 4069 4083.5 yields 1.1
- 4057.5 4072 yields 1.1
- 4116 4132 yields 1.6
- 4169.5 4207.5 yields 2.2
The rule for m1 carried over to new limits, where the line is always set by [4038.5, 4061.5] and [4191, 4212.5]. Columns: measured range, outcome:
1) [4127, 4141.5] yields 0.11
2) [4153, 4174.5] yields 0.05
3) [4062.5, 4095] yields 0.08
